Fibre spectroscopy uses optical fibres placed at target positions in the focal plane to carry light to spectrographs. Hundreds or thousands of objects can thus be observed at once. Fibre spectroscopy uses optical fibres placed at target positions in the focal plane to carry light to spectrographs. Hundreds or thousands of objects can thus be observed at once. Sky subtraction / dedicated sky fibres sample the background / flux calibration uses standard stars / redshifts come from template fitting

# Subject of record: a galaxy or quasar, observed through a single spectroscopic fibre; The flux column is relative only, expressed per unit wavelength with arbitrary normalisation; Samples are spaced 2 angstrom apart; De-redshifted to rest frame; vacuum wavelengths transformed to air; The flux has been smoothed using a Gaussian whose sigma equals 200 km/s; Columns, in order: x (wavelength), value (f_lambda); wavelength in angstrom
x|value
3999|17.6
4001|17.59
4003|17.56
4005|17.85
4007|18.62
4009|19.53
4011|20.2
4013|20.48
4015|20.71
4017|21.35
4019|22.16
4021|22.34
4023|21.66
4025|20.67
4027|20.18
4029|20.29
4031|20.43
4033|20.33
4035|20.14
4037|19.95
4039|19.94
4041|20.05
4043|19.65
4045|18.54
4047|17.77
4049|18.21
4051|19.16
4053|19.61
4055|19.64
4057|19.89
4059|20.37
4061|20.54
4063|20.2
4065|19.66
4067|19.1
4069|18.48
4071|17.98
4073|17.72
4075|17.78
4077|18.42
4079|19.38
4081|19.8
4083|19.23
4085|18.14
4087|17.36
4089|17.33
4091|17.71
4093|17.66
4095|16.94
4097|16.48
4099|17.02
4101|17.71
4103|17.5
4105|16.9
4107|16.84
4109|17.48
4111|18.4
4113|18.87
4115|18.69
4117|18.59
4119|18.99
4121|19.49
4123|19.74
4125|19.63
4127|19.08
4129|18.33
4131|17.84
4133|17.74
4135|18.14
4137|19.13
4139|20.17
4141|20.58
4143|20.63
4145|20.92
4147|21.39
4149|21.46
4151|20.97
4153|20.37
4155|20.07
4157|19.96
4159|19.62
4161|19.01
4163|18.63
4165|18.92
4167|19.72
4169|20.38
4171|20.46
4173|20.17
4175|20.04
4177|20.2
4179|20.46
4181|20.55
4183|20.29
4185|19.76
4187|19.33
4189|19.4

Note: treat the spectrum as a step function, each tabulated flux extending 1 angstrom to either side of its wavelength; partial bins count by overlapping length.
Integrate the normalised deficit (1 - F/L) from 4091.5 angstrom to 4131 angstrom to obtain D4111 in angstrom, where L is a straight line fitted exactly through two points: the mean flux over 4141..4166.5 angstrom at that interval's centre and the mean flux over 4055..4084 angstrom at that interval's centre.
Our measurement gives 3.2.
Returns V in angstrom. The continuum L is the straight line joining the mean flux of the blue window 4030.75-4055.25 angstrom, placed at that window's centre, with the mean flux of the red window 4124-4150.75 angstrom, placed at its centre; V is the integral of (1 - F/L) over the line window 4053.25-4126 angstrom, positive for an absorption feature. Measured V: 3.9 angstrom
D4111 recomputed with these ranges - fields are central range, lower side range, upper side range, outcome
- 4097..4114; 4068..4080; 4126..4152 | 1.3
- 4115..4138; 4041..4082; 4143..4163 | 1.4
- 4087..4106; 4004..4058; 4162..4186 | 2.6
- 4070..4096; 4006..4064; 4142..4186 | 2.6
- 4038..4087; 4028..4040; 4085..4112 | -0.5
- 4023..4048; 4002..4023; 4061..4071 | -0.1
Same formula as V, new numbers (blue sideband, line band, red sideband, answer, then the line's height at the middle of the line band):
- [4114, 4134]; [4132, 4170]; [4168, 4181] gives -0.5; 19.6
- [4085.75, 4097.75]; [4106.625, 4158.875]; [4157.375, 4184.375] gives -2.1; 18.6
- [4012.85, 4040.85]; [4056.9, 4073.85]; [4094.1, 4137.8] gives 0.3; 19.6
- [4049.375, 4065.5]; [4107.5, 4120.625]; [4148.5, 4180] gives 0.9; 19.9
